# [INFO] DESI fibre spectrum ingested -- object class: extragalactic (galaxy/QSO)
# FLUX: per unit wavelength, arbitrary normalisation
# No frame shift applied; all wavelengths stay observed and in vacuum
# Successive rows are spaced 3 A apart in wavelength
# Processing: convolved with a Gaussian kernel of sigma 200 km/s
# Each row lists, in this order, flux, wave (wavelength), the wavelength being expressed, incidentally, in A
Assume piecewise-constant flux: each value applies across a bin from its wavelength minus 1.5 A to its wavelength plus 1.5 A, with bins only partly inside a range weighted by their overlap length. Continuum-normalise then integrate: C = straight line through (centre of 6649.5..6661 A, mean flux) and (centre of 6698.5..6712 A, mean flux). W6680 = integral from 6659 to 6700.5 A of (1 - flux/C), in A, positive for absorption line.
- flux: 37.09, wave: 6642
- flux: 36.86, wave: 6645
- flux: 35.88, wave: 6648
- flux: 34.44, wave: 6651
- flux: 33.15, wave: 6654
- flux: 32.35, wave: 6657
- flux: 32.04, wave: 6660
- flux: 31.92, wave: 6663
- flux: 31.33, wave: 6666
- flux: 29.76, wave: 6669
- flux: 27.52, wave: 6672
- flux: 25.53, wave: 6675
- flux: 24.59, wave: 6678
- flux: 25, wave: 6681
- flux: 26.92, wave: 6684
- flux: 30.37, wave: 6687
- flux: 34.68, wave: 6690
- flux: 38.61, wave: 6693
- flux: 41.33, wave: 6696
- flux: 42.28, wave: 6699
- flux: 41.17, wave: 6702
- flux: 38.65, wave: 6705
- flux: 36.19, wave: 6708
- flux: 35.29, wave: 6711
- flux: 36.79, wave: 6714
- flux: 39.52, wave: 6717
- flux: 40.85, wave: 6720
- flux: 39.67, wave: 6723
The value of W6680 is 5.0 A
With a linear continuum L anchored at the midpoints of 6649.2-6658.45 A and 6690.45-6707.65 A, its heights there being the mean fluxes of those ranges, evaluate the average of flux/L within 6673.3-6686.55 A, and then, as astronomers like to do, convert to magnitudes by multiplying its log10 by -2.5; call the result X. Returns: 0.389 mag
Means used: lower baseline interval 33.4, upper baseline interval 39.8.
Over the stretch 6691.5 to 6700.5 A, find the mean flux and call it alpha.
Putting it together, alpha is 40.7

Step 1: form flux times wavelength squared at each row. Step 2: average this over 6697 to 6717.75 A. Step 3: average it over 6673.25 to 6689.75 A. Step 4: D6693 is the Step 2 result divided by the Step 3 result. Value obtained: 1.43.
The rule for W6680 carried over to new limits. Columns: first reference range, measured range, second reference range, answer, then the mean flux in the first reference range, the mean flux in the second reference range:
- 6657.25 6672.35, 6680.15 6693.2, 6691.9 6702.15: 2.47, 30.9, 40.9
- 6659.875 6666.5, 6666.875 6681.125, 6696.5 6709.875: 2.94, 31.8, 39.6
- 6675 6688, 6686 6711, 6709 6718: -4.64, 26.4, 37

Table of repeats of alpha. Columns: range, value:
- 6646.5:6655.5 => 34.5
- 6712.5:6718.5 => 38.2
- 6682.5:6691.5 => 30.7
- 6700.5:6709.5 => 38.7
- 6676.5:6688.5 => 26.7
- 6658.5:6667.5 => 31.8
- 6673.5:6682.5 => 25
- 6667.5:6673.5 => 28.6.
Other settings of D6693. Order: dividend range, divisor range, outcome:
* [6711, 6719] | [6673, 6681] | 1.52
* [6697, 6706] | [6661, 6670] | 1.33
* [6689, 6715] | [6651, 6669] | 1.21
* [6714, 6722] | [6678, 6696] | 1.27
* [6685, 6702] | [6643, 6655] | 1.08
